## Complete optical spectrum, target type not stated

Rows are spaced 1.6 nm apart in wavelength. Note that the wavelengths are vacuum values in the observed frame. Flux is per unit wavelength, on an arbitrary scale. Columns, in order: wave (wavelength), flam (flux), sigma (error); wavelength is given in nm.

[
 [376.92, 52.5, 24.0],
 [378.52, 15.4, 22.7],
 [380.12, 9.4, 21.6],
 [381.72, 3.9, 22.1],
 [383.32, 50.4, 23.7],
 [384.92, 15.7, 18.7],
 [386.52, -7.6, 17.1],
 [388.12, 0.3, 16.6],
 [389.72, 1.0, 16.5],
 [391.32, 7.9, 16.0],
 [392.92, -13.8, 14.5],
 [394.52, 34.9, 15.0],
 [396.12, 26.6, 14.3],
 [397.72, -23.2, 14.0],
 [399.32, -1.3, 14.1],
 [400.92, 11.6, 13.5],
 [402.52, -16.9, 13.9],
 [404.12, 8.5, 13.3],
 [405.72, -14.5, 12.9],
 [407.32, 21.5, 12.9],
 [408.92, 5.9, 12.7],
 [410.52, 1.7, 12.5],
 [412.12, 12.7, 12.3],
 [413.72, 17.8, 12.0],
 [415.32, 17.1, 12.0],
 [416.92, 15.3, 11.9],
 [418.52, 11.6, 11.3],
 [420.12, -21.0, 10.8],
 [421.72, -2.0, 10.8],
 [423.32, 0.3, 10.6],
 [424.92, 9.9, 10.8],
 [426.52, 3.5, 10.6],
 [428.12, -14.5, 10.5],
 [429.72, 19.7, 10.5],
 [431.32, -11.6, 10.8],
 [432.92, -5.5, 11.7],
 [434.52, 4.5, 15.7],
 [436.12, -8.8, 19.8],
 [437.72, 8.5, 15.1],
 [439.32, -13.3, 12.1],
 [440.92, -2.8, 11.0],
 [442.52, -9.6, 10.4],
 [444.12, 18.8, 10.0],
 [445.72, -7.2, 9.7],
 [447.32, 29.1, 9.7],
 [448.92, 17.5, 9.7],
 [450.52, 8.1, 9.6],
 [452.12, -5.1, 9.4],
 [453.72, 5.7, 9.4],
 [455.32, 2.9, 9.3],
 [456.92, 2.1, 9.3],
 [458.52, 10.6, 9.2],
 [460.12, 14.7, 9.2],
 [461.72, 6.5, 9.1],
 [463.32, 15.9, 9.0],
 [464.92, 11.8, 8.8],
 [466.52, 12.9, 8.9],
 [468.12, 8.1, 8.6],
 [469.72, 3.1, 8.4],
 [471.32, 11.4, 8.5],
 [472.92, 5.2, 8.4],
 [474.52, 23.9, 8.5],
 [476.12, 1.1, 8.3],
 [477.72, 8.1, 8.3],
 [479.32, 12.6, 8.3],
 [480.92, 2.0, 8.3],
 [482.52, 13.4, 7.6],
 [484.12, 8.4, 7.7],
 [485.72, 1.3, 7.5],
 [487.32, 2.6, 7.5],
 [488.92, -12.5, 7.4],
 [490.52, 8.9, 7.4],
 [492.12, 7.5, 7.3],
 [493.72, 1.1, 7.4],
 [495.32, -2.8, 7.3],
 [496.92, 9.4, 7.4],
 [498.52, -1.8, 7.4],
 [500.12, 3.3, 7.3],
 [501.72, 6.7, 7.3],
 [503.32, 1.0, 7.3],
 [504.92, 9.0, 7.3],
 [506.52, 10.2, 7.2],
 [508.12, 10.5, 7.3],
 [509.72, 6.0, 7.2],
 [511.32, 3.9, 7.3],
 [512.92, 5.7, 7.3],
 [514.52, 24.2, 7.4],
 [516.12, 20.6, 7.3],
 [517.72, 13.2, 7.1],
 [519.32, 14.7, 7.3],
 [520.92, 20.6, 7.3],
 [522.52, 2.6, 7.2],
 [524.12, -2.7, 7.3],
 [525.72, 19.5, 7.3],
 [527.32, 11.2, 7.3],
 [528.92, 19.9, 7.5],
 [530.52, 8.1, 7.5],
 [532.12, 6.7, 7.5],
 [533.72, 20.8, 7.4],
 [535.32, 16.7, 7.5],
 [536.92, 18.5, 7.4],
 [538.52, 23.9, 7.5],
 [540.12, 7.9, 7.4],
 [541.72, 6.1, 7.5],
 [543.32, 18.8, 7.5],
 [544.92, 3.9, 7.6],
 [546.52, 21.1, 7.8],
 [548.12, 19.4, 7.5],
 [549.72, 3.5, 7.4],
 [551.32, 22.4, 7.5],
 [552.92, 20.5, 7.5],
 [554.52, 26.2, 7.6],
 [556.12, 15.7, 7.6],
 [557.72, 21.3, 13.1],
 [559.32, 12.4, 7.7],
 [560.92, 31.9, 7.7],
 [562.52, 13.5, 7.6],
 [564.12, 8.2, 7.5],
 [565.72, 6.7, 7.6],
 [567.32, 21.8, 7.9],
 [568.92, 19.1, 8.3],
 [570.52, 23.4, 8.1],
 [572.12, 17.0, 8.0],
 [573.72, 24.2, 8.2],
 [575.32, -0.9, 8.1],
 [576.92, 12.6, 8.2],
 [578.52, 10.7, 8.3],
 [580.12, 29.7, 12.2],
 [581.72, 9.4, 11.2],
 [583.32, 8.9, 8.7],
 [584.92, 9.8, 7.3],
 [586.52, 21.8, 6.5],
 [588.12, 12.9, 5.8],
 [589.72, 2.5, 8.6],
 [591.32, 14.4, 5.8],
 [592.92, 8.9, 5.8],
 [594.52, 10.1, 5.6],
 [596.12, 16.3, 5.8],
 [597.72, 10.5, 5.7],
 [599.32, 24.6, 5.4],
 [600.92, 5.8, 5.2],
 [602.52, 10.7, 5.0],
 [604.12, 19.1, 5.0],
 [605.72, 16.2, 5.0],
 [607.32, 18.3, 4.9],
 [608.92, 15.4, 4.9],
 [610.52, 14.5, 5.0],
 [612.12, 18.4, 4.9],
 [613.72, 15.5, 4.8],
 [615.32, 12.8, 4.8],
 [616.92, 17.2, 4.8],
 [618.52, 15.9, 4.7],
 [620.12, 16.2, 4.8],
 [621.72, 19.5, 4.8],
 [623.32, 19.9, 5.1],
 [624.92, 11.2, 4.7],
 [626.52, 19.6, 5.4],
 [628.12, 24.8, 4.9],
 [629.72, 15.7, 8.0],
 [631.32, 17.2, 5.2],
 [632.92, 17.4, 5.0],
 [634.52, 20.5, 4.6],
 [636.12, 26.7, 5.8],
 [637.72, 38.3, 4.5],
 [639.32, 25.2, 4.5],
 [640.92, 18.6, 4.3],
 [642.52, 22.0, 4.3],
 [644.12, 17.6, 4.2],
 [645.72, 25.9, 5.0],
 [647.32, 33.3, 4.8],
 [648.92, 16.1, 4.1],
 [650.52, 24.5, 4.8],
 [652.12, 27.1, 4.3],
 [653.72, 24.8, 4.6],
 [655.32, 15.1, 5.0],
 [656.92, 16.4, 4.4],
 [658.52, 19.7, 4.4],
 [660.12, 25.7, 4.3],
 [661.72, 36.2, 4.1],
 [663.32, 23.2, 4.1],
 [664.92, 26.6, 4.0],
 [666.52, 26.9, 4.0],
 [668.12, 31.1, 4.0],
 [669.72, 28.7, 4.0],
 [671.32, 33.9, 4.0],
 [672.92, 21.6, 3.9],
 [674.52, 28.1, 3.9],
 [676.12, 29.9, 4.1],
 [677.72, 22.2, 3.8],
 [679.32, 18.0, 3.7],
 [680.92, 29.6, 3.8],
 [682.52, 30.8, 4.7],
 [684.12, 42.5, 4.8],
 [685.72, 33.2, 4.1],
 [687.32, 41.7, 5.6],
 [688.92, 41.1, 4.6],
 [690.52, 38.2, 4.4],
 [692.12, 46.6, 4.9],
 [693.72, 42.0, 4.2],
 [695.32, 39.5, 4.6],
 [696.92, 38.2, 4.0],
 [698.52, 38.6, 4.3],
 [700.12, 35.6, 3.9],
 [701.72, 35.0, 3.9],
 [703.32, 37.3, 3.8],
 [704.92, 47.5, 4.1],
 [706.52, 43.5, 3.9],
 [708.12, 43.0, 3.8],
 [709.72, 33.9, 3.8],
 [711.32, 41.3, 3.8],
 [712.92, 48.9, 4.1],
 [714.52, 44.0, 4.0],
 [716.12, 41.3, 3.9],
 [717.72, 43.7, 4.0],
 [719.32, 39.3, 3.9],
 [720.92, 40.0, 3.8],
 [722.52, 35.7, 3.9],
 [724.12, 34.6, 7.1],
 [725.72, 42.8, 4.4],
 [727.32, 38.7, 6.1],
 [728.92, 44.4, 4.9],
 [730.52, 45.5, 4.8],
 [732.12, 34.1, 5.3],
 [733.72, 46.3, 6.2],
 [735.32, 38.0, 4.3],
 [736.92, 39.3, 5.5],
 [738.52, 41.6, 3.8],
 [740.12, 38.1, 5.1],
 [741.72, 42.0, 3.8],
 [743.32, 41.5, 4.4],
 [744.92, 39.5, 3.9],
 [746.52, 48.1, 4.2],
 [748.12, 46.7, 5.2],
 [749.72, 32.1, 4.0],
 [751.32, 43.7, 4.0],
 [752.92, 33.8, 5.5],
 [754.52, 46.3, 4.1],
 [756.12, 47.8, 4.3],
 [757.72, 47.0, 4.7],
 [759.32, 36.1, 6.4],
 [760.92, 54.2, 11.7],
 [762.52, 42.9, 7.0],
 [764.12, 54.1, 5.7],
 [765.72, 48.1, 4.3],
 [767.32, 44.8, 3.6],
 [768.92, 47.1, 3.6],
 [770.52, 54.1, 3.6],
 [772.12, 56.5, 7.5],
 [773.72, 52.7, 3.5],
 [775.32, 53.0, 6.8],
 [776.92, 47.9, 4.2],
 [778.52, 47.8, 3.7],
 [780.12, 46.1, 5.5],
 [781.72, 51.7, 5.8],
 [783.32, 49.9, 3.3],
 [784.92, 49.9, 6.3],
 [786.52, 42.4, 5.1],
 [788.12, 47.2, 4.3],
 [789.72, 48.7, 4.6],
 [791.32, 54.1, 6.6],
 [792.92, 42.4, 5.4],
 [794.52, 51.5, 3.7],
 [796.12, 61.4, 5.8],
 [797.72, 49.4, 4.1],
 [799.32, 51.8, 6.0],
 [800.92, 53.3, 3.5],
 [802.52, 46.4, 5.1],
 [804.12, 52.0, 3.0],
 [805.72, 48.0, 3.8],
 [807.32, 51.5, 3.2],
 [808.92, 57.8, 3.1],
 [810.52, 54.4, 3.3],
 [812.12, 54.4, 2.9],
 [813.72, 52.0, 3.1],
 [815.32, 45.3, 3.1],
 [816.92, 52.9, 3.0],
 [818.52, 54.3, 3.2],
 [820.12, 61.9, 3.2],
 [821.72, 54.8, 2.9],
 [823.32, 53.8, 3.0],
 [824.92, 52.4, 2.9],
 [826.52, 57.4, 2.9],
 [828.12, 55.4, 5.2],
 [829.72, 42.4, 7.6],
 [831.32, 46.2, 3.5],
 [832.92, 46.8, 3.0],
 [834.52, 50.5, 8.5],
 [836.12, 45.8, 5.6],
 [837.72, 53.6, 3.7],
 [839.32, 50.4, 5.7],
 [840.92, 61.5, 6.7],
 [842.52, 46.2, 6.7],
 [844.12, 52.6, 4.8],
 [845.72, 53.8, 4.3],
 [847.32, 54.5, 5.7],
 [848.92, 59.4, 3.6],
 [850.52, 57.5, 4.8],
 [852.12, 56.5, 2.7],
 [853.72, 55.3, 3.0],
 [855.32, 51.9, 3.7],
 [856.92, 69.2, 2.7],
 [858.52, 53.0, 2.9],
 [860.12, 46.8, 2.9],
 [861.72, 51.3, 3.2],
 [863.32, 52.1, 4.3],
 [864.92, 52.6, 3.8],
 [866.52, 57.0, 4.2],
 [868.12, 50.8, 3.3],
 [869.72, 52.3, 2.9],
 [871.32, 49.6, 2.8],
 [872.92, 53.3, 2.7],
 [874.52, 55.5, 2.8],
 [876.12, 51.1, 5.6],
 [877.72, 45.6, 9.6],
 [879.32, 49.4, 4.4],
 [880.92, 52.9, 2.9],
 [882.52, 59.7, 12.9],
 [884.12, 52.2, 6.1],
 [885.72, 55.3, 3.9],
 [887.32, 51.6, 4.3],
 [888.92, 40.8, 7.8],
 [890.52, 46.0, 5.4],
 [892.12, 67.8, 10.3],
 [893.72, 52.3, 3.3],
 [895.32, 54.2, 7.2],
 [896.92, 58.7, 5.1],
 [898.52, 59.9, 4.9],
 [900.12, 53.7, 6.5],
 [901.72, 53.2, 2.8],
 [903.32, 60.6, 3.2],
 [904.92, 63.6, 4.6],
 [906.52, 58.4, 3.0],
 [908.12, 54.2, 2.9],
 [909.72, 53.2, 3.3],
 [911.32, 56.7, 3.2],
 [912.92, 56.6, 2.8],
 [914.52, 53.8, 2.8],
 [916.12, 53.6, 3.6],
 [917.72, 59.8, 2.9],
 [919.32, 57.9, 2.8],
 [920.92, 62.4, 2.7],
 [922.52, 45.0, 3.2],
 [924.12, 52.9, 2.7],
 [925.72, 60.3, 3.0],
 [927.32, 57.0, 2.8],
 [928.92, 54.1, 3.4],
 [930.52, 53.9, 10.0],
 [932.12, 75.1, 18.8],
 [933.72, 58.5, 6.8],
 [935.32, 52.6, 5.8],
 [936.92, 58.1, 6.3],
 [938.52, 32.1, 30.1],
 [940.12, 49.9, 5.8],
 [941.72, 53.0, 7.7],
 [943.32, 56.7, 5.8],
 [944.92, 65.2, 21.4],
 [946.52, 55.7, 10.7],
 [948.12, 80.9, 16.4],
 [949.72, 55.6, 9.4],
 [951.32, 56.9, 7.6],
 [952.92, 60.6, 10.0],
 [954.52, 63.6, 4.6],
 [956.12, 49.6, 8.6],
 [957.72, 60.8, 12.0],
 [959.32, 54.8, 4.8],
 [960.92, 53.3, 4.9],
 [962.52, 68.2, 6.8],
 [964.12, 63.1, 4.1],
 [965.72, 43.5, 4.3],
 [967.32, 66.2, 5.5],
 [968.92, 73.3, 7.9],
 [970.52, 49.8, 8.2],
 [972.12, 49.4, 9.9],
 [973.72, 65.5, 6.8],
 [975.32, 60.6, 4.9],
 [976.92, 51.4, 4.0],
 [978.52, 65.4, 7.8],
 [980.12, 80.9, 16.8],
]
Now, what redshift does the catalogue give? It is 0.711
